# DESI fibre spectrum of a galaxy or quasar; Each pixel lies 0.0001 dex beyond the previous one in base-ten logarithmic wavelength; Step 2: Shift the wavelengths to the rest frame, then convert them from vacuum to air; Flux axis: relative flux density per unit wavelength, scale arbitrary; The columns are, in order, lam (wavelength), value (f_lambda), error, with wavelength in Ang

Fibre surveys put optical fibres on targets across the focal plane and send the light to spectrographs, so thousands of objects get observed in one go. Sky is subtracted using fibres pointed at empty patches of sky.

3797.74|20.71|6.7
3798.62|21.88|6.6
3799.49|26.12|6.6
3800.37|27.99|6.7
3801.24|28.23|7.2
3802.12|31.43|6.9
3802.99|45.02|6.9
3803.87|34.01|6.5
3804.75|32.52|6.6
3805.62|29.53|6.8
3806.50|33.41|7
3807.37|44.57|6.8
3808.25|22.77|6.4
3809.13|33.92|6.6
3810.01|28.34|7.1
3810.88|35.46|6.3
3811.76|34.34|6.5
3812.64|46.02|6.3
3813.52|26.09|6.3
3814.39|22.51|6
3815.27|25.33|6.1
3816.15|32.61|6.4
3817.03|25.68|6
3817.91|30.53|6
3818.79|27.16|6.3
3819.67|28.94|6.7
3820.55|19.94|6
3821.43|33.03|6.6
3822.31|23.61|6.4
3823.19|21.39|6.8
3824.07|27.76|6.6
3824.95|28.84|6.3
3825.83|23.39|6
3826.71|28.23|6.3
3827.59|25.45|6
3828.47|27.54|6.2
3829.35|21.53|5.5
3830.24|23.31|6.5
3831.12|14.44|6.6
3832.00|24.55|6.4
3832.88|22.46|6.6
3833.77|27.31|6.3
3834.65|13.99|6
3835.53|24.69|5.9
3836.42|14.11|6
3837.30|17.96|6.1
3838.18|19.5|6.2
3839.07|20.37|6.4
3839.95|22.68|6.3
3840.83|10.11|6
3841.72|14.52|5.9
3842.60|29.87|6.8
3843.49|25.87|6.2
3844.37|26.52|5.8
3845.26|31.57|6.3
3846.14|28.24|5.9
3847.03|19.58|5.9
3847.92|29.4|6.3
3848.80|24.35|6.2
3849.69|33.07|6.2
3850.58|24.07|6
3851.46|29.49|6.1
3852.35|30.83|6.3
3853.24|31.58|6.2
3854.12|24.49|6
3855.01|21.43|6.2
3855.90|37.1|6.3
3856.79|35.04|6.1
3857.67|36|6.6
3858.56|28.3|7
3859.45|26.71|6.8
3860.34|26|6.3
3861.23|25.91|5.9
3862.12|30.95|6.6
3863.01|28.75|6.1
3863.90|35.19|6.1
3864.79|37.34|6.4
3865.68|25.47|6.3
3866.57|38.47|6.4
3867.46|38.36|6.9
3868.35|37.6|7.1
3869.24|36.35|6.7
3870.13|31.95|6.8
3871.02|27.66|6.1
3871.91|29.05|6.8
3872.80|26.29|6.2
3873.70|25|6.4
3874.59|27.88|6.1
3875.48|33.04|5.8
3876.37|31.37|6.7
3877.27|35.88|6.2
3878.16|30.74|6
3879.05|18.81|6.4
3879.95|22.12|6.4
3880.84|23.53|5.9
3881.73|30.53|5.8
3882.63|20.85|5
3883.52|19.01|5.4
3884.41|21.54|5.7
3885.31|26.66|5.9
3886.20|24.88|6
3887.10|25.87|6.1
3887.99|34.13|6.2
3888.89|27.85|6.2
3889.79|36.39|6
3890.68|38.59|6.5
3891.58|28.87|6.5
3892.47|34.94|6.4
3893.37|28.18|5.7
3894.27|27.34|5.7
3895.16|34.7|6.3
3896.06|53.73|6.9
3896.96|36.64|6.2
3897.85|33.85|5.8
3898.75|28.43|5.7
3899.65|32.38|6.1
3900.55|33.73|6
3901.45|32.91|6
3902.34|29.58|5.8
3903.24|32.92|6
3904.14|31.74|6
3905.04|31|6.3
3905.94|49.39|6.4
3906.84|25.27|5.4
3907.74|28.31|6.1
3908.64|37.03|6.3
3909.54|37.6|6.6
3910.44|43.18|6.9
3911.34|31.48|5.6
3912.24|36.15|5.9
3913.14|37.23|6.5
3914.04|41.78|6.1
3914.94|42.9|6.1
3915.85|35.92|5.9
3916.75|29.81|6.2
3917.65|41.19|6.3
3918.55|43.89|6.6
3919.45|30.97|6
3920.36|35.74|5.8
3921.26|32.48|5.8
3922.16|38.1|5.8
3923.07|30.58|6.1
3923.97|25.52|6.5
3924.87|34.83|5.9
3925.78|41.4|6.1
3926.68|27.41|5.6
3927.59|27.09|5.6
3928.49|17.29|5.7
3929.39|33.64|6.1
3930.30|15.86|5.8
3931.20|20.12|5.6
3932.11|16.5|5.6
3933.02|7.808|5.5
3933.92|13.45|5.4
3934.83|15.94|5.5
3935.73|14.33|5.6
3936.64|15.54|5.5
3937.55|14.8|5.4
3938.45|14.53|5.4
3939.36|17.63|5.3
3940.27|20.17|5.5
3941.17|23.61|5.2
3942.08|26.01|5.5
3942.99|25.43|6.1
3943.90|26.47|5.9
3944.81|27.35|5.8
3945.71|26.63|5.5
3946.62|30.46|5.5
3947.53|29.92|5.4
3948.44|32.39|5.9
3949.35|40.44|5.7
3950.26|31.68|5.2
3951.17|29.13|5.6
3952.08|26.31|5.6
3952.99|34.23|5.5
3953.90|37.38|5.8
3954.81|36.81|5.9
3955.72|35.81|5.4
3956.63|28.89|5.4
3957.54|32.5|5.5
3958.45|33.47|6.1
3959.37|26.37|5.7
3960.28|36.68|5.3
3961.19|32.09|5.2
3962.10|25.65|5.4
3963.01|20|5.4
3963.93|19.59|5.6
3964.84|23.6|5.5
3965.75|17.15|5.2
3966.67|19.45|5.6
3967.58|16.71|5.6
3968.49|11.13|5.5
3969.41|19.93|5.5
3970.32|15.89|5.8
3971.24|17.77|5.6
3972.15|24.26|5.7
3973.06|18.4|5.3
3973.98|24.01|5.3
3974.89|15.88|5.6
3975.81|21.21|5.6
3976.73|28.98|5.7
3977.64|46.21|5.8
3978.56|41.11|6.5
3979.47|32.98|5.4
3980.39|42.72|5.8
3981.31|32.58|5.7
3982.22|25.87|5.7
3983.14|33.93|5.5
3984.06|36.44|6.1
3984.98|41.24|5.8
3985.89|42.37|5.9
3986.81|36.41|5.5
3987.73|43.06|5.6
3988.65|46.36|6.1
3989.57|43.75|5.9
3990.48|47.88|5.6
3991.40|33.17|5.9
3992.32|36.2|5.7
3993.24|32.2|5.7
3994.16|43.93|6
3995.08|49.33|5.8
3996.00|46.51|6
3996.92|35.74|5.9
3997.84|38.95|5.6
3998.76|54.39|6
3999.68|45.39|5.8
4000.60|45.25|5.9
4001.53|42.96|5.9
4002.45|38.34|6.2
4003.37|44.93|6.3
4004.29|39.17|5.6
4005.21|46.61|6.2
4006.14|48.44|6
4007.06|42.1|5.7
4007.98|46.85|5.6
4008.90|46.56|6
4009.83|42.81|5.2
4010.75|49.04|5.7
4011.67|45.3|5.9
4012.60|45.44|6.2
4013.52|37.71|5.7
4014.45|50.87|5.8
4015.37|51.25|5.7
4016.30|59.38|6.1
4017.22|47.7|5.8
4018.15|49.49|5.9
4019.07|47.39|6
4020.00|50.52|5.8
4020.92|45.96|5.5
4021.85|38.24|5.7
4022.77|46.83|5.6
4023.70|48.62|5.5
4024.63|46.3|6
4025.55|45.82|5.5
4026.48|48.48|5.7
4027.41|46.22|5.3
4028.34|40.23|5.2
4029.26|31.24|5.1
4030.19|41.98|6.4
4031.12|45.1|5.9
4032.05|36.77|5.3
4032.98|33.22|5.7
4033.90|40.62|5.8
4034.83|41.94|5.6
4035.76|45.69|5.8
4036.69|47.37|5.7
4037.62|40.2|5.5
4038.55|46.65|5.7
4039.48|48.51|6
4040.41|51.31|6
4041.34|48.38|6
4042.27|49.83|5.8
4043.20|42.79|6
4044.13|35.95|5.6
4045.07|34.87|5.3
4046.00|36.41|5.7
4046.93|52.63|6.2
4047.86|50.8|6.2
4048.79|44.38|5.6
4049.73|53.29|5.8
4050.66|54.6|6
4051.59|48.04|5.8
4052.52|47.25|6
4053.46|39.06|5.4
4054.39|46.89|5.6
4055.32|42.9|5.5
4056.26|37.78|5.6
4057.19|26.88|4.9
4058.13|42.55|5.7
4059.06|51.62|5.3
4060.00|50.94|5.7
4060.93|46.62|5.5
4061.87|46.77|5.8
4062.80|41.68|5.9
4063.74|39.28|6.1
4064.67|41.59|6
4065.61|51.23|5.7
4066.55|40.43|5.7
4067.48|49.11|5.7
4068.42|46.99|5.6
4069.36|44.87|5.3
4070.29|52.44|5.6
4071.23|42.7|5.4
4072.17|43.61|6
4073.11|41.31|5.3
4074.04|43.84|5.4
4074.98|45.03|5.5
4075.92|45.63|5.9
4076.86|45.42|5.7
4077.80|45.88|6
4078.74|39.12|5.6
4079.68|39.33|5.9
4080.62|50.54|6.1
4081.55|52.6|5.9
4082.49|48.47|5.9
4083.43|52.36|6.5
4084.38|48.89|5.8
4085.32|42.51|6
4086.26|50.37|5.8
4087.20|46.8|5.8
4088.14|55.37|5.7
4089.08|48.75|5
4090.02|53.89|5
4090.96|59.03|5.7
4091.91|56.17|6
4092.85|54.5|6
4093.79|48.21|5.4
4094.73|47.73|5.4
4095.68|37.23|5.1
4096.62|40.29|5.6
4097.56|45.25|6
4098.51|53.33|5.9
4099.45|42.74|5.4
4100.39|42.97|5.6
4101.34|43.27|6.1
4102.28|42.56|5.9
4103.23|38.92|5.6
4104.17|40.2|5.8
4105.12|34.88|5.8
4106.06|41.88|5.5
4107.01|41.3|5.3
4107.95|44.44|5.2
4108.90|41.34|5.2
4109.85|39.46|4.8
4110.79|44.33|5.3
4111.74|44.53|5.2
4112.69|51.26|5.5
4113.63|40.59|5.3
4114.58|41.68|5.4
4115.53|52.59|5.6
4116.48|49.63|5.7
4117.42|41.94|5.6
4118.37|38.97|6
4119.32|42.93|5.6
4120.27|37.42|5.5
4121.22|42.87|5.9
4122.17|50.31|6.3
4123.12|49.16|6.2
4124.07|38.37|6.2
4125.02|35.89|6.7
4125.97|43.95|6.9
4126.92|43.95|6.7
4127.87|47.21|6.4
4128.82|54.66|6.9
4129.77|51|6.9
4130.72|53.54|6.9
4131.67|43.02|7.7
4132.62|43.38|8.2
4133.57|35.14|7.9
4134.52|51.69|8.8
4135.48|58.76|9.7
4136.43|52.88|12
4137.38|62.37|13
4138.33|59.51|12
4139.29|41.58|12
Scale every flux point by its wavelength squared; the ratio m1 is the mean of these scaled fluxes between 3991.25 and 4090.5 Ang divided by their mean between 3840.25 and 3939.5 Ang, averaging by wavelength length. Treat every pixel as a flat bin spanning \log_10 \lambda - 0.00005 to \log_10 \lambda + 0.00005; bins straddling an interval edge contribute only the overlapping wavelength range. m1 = 1.7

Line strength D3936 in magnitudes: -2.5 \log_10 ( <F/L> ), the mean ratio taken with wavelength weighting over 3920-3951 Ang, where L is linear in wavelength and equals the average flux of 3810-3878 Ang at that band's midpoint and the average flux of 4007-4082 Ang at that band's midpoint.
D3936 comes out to 0.38 mag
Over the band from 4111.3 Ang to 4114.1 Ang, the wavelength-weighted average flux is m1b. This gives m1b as 45.5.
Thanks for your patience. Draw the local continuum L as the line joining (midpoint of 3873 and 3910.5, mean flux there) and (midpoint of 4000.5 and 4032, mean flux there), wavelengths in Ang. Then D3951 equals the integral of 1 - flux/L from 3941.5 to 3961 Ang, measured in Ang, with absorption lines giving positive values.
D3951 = 3.45 Ang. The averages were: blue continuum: 31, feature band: 31.1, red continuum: 45.3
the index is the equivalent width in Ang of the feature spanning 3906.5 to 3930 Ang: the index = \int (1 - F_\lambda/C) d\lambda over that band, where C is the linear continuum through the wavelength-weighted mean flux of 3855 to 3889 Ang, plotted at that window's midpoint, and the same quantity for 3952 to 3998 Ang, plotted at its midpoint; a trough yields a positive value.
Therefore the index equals -2.9 Ang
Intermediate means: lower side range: 29.3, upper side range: 31.6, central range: 34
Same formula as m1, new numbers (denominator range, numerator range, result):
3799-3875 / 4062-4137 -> 1.87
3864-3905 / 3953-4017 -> 1.23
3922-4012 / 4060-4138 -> 1.56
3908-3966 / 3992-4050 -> 1.62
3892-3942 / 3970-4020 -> 1.39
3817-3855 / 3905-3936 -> 1.31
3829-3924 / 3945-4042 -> 1.34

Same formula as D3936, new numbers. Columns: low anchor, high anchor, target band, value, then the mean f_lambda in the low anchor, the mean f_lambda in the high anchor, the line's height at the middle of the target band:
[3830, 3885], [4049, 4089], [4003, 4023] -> -0.143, 26.8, 45.8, 40.8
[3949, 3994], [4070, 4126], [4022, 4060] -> -0.142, 30.6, 45.3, 38.7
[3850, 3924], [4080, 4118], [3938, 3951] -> 0.320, 31.9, 46.3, 35.8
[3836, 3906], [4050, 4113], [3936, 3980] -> 0.346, 29.1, 45.5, 35.9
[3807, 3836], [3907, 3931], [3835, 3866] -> 0.102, 27.1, 33.5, 29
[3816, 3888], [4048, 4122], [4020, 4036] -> -0.051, 26.7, 45.3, 40.8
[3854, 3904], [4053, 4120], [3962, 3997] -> 0.214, 30.5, 45.1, 37.6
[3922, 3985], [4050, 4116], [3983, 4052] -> -0.237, 26.2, 45.5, 35.7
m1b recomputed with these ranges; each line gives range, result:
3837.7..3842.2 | 17.6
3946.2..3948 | 30.2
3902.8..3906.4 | 36.2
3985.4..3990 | 42.4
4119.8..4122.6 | 43.4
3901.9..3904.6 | 31.4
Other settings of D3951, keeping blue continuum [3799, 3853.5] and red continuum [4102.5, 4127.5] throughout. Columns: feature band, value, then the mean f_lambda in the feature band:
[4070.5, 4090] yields -2.8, 46.7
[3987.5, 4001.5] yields -2.6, 42.8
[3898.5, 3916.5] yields -2.1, 35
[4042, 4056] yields -2.1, 45.1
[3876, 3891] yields 1.3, 27.5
